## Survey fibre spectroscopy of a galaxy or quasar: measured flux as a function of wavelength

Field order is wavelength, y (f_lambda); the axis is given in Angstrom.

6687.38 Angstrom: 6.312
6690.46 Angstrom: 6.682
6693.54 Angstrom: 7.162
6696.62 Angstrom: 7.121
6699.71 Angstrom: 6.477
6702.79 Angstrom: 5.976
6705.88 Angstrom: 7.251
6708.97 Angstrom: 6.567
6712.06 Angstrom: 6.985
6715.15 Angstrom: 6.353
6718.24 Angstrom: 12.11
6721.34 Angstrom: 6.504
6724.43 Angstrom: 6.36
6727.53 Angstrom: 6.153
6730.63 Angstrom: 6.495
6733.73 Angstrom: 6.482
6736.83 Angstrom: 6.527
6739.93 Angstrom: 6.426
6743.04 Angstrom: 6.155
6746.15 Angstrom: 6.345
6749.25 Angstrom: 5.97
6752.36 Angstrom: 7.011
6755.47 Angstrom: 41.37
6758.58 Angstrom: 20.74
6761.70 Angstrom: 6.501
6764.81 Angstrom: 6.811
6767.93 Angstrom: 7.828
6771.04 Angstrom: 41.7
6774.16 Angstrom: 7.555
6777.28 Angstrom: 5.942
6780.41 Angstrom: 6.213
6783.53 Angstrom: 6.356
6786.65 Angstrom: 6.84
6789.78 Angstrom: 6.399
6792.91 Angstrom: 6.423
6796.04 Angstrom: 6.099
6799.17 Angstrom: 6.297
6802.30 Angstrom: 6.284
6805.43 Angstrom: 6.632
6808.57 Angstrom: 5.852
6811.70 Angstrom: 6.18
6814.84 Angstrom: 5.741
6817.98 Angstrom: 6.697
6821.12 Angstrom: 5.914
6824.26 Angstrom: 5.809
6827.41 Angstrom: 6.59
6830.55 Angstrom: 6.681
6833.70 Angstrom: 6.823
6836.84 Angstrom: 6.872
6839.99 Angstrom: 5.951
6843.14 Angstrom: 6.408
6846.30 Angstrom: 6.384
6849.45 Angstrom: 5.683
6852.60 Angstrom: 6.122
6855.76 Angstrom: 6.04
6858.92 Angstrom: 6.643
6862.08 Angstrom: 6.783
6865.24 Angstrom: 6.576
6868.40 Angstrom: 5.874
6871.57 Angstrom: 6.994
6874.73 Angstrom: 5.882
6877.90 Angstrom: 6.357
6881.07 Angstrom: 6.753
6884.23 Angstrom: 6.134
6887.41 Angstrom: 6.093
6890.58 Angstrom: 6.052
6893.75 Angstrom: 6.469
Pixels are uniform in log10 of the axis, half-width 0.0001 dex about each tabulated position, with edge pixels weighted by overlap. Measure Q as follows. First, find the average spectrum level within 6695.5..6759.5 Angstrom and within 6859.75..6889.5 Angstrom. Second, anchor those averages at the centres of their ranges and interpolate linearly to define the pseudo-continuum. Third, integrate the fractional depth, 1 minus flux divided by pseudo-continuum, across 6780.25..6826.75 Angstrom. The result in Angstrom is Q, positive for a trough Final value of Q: 8.5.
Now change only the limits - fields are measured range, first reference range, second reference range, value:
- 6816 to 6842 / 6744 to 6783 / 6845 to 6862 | 5.5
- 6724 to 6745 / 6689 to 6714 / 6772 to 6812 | 1.4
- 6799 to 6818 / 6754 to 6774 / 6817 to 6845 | 8.1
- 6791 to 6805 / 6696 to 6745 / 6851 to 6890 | 0.6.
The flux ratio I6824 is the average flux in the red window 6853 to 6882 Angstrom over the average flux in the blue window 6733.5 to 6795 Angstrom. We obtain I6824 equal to 0.59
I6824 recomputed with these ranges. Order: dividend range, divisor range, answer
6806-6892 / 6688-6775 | 0.64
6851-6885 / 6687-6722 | 0.89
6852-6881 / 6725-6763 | 0.61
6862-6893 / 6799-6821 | 1.02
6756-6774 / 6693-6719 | 2.42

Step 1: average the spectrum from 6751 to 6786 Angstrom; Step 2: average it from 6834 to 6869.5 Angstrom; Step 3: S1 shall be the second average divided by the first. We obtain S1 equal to 0.45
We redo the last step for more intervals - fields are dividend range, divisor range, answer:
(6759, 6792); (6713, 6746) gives 1.51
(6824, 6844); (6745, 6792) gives 0.53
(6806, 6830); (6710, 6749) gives 0.90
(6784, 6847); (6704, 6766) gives 0.69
